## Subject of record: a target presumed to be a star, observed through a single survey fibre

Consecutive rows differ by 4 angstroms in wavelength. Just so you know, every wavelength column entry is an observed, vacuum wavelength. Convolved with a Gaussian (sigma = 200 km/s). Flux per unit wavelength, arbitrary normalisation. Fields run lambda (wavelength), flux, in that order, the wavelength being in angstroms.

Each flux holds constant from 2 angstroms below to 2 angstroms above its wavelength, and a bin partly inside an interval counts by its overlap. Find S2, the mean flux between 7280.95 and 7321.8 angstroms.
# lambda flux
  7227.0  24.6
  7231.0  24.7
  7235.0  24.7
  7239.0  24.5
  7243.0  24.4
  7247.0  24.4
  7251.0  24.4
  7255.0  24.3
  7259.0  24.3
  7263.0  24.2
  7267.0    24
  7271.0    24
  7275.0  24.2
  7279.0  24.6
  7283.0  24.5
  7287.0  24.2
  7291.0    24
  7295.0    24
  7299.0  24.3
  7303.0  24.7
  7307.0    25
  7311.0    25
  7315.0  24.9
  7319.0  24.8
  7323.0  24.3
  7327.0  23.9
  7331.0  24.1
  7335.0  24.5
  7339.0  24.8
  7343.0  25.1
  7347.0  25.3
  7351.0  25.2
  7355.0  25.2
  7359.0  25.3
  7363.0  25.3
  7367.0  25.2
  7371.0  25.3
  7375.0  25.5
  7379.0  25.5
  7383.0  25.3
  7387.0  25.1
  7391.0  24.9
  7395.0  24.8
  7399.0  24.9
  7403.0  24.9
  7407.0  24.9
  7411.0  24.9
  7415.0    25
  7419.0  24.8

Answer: 24.5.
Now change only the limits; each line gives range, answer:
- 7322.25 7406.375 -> 25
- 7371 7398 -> 25.2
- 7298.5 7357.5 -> 24.8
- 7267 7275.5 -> 24.1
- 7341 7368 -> 25.2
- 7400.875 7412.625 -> 24.9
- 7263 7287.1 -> 24.2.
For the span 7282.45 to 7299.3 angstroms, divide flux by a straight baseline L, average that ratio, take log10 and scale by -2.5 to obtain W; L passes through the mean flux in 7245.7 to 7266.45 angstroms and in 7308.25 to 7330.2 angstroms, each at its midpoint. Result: 0.01 mag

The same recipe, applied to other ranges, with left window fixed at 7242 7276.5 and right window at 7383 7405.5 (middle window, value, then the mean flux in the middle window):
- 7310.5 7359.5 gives -0.01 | 24.8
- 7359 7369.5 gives -0.02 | 25.3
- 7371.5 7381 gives -0.03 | 25.5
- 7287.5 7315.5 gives 0.00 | 24.5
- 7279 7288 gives 0.00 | 24.4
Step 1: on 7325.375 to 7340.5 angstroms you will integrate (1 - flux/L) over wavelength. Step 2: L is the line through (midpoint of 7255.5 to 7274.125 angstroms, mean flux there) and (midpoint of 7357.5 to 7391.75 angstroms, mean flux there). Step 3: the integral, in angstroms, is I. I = 0.3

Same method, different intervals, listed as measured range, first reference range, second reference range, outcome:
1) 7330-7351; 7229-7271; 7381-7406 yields -0.1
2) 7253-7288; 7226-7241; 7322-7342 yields 0.4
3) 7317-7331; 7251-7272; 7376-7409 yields 0.2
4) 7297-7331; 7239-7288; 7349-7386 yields 0.3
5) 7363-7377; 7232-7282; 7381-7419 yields -0.3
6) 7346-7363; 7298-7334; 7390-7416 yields -0.4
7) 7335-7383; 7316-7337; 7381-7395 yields -1.0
